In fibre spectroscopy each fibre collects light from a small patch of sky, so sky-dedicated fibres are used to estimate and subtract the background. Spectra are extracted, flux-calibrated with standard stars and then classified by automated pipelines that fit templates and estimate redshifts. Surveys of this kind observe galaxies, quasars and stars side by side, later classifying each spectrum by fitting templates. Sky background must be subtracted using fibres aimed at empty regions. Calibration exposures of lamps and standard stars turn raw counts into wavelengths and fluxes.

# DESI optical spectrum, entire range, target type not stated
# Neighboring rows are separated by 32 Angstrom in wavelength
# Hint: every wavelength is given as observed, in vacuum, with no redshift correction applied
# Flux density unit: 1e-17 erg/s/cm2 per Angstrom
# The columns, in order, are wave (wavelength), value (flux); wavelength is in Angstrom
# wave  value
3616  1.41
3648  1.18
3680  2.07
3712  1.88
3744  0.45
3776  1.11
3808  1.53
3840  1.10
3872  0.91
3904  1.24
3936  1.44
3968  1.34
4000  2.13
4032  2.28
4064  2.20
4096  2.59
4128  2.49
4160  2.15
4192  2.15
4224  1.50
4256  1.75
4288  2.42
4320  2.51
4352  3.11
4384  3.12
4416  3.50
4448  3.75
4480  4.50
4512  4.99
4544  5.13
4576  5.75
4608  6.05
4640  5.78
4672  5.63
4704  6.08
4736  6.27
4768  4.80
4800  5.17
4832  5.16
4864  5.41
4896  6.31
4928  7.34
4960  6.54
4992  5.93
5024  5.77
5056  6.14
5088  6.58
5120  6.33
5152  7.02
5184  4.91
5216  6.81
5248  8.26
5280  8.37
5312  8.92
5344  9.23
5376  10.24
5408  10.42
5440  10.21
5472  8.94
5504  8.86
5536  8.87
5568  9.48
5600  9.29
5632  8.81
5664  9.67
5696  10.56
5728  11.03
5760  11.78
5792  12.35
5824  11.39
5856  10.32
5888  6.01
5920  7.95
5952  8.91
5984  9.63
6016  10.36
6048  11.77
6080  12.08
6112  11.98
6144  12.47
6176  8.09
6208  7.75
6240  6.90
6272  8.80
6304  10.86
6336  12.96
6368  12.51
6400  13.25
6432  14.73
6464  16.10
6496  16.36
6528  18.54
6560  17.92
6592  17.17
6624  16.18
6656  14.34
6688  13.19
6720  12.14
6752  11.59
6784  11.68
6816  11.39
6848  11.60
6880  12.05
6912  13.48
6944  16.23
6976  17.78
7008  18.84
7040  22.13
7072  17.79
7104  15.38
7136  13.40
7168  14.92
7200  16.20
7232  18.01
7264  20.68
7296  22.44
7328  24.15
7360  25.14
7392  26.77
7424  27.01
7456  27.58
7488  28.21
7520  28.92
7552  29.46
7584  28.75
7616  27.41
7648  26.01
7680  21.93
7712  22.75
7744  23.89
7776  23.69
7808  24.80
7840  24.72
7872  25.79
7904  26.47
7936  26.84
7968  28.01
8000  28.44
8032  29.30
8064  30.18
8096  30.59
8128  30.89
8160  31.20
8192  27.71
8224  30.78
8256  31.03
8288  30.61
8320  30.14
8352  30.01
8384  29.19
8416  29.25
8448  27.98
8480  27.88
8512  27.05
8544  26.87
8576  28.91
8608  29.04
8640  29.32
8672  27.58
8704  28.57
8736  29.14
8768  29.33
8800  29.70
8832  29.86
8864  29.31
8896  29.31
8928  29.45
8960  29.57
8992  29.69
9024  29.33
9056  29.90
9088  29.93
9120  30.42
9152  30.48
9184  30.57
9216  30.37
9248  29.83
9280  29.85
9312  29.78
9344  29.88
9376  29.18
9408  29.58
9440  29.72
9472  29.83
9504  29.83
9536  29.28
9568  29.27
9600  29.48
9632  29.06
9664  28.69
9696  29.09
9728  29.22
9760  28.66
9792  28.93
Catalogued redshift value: 0.00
